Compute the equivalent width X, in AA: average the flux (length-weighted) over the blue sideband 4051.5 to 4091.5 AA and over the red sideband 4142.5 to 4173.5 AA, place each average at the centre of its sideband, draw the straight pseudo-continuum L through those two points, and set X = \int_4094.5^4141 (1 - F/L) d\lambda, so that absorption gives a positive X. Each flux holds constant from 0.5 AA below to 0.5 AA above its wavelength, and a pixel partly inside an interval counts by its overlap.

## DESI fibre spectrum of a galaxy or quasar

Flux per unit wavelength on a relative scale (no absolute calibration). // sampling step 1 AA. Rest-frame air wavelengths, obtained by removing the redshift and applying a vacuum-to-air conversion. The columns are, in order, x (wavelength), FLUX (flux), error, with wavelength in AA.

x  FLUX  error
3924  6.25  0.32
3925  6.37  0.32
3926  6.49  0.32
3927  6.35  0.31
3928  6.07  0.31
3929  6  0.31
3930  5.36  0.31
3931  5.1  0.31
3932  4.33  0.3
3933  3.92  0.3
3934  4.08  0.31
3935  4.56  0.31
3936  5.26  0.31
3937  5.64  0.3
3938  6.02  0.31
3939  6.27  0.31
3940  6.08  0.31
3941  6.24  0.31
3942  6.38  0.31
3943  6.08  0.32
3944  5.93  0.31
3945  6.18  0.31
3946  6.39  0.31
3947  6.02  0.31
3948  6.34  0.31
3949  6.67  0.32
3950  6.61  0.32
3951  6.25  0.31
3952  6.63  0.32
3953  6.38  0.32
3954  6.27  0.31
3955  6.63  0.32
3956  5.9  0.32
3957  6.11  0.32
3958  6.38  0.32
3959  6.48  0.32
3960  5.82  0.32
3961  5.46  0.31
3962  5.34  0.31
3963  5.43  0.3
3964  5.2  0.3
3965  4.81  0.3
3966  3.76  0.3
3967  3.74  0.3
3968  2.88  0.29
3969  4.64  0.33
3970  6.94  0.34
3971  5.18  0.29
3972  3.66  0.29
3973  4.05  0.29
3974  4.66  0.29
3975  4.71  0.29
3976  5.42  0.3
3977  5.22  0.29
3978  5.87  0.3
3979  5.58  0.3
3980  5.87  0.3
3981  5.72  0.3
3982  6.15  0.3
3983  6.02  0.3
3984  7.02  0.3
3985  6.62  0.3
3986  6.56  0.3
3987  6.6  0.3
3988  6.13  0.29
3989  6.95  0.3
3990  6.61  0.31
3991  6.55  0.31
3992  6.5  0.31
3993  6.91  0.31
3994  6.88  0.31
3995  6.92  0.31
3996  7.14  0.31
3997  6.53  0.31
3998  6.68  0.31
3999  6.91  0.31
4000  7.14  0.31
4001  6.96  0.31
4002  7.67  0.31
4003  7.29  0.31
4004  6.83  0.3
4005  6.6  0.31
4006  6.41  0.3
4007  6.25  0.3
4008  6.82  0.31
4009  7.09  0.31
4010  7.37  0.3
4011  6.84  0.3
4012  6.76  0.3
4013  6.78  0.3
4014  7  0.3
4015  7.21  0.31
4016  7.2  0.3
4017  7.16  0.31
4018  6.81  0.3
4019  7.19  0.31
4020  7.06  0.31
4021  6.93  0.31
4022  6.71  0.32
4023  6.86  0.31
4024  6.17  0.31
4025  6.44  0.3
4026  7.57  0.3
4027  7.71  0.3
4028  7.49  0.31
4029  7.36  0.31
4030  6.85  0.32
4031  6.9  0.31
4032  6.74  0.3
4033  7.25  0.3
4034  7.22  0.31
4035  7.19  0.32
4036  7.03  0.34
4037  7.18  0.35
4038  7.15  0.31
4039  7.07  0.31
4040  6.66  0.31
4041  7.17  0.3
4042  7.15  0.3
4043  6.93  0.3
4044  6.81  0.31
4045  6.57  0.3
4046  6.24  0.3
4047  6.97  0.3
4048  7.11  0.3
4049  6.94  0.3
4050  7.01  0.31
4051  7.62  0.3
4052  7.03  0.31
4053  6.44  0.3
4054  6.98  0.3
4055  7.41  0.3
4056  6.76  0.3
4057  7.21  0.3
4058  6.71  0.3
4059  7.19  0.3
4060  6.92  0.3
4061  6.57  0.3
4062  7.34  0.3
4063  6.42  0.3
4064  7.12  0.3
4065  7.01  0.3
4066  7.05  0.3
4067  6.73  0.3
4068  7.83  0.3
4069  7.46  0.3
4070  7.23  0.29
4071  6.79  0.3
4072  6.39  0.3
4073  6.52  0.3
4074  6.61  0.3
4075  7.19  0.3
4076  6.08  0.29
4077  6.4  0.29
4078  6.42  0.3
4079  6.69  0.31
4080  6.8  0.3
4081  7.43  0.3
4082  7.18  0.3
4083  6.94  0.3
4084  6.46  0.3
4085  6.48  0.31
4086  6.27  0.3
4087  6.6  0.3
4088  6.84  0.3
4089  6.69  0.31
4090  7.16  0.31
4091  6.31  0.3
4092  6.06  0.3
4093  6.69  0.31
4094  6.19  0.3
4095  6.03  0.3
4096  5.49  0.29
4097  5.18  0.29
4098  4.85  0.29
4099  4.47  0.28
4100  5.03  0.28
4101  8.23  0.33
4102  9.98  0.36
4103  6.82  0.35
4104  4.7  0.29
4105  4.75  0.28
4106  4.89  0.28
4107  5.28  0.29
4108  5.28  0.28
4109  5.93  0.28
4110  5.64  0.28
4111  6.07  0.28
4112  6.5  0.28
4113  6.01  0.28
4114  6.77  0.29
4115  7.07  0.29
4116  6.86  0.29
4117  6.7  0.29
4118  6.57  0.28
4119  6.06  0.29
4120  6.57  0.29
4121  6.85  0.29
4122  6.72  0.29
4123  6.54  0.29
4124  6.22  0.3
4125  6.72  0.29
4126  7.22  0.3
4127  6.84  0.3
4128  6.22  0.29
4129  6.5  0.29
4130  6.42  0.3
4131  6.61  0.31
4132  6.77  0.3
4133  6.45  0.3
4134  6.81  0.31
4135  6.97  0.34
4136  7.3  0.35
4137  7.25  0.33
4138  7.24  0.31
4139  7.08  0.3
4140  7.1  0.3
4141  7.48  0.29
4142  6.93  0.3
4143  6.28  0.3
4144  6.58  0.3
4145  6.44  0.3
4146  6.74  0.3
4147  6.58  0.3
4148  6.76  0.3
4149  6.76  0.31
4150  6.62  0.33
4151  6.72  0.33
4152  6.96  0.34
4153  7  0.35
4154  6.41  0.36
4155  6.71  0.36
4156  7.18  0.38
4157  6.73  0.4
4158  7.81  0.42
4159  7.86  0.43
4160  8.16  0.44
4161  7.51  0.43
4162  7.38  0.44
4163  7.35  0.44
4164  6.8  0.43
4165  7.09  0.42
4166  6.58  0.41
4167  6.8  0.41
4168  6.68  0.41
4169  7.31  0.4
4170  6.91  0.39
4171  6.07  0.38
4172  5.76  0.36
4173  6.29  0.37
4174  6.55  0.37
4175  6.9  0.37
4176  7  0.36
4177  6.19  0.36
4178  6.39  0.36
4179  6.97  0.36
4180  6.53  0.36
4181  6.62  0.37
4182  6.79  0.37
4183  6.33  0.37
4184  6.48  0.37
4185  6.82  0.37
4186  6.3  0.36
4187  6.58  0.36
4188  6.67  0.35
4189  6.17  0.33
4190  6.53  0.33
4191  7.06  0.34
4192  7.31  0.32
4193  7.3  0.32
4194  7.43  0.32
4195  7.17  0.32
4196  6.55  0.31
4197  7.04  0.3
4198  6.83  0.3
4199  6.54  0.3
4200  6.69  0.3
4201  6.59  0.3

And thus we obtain 3.1 AA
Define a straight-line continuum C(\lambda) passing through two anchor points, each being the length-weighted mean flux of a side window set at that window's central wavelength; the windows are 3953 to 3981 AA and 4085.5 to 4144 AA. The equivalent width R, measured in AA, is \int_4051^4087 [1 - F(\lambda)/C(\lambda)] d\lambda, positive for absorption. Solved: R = -4.7 AA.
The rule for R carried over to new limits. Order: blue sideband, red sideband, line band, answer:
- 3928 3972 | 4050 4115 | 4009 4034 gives -3.7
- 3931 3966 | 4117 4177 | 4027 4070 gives -4.9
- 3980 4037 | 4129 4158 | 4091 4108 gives 2.3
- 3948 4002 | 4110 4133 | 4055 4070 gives -1.7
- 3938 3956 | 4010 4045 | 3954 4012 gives 5.1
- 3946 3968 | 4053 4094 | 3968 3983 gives 1.8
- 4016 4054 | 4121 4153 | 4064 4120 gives 3.5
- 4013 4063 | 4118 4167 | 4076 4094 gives 0.8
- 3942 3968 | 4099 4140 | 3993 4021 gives -4.2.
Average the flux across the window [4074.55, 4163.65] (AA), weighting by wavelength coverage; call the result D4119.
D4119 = 6.6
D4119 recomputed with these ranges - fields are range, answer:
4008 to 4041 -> 7.03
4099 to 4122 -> 6.27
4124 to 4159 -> 6.84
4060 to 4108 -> 6.49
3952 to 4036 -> 6.34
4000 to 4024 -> 6.94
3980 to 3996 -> 6.54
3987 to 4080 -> 6.92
